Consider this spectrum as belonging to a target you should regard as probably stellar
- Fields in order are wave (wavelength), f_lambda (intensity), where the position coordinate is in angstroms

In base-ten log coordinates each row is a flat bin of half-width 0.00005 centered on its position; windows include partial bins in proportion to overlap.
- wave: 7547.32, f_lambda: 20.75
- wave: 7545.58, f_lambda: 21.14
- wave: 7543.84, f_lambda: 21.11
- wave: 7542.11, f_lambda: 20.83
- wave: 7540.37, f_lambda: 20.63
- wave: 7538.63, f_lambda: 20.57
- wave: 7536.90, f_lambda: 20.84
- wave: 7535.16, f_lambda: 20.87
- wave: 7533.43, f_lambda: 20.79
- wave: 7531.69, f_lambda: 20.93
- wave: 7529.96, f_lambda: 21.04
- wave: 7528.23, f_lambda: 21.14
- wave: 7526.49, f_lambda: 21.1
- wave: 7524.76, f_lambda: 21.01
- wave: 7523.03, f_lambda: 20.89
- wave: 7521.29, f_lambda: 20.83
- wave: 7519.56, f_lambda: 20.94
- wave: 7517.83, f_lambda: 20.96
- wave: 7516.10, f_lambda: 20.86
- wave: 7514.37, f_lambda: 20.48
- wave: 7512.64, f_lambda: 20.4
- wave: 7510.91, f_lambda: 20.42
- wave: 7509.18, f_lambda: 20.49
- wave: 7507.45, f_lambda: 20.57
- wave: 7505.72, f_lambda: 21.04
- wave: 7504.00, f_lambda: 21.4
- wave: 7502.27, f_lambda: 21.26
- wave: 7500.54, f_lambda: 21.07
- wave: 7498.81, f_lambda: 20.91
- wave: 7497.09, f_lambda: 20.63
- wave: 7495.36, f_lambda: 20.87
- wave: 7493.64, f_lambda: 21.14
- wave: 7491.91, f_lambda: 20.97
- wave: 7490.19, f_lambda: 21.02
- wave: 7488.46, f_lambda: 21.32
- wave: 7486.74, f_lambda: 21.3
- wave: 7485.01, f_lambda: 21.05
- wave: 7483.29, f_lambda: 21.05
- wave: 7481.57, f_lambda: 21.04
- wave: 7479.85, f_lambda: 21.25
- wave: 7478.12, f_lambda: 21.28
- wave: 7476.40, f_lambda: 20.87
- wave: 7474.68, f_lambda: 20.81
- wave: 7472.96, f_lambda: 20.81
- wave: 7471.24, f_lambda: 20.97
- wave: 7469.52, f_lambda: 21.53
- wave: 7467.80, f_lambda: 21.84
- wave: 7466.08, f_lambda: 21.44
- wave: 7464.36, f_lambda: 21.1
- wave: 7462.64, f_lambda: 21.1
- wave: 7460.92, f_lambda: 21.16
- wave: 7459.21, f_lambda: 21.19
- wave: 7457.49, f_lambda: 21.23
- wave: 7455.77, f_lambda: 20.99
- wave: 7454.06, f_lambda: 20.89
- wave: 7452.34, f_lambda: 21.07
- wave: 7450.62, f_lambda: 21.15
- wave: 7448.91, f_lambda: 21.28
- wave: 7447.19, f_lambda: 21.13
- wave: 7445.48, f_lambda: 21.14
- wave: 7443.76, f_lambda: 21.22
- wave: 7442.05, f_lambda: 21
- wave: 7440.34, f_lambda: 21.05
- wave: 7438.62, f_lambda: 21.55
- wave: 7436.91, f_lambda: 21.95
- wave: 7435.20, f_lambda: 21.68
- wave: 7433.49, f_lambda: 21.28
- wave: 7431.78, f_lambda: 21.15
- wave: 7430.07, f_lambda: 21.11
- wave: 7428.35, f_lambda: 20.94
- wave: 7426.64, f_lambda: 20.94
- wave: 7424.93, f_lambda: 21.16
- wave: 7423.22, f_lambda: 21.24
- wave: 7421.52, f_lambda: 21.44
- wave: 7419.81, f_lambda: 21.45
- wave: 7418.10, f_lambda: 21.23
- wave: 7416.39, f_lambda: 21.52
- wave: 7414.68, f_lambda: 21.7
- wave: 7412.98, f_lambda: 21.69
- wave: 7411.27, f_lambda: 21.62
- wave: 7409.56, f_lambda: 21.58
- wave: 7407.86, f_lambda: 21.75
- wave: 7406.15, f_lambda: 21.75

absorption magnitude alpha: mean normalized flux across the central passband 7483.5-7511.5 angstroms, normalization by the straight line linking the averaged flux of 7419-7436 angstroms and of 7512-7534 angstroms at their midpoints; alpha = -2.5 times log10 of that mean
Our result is 0.000 mag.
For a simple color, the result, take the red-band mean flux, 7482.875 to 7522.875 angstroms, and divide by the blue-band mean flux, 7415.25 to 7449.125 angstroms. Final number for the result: 0.98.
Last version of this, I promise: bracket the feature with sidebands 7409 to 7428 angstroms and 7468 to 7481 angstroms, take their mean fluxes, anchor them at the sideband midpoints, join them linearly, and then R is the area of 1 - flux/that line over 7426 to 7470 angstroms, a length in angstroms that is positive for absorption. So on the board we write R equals 0.0 angstroms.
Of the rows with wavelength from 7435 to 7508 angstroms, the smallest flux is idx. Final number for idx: 20.57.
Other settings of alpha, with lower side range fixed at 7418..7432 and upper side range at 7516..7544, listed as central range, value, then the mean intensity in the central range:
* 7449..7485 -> -0.004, 21.1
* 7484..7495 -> -0.006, 21.1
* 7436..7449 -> -0.008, 21.3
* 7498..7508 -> -0.004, 21.1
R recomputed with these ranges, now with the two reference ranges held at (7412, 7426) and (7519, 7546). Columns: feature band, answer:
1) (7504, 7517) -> 0.2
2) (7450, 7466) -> 0.1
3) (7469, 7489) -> 0.1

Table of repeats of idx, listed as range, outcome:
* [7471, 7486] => 20.81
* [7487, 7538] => 20.4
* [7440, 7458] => 20.89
